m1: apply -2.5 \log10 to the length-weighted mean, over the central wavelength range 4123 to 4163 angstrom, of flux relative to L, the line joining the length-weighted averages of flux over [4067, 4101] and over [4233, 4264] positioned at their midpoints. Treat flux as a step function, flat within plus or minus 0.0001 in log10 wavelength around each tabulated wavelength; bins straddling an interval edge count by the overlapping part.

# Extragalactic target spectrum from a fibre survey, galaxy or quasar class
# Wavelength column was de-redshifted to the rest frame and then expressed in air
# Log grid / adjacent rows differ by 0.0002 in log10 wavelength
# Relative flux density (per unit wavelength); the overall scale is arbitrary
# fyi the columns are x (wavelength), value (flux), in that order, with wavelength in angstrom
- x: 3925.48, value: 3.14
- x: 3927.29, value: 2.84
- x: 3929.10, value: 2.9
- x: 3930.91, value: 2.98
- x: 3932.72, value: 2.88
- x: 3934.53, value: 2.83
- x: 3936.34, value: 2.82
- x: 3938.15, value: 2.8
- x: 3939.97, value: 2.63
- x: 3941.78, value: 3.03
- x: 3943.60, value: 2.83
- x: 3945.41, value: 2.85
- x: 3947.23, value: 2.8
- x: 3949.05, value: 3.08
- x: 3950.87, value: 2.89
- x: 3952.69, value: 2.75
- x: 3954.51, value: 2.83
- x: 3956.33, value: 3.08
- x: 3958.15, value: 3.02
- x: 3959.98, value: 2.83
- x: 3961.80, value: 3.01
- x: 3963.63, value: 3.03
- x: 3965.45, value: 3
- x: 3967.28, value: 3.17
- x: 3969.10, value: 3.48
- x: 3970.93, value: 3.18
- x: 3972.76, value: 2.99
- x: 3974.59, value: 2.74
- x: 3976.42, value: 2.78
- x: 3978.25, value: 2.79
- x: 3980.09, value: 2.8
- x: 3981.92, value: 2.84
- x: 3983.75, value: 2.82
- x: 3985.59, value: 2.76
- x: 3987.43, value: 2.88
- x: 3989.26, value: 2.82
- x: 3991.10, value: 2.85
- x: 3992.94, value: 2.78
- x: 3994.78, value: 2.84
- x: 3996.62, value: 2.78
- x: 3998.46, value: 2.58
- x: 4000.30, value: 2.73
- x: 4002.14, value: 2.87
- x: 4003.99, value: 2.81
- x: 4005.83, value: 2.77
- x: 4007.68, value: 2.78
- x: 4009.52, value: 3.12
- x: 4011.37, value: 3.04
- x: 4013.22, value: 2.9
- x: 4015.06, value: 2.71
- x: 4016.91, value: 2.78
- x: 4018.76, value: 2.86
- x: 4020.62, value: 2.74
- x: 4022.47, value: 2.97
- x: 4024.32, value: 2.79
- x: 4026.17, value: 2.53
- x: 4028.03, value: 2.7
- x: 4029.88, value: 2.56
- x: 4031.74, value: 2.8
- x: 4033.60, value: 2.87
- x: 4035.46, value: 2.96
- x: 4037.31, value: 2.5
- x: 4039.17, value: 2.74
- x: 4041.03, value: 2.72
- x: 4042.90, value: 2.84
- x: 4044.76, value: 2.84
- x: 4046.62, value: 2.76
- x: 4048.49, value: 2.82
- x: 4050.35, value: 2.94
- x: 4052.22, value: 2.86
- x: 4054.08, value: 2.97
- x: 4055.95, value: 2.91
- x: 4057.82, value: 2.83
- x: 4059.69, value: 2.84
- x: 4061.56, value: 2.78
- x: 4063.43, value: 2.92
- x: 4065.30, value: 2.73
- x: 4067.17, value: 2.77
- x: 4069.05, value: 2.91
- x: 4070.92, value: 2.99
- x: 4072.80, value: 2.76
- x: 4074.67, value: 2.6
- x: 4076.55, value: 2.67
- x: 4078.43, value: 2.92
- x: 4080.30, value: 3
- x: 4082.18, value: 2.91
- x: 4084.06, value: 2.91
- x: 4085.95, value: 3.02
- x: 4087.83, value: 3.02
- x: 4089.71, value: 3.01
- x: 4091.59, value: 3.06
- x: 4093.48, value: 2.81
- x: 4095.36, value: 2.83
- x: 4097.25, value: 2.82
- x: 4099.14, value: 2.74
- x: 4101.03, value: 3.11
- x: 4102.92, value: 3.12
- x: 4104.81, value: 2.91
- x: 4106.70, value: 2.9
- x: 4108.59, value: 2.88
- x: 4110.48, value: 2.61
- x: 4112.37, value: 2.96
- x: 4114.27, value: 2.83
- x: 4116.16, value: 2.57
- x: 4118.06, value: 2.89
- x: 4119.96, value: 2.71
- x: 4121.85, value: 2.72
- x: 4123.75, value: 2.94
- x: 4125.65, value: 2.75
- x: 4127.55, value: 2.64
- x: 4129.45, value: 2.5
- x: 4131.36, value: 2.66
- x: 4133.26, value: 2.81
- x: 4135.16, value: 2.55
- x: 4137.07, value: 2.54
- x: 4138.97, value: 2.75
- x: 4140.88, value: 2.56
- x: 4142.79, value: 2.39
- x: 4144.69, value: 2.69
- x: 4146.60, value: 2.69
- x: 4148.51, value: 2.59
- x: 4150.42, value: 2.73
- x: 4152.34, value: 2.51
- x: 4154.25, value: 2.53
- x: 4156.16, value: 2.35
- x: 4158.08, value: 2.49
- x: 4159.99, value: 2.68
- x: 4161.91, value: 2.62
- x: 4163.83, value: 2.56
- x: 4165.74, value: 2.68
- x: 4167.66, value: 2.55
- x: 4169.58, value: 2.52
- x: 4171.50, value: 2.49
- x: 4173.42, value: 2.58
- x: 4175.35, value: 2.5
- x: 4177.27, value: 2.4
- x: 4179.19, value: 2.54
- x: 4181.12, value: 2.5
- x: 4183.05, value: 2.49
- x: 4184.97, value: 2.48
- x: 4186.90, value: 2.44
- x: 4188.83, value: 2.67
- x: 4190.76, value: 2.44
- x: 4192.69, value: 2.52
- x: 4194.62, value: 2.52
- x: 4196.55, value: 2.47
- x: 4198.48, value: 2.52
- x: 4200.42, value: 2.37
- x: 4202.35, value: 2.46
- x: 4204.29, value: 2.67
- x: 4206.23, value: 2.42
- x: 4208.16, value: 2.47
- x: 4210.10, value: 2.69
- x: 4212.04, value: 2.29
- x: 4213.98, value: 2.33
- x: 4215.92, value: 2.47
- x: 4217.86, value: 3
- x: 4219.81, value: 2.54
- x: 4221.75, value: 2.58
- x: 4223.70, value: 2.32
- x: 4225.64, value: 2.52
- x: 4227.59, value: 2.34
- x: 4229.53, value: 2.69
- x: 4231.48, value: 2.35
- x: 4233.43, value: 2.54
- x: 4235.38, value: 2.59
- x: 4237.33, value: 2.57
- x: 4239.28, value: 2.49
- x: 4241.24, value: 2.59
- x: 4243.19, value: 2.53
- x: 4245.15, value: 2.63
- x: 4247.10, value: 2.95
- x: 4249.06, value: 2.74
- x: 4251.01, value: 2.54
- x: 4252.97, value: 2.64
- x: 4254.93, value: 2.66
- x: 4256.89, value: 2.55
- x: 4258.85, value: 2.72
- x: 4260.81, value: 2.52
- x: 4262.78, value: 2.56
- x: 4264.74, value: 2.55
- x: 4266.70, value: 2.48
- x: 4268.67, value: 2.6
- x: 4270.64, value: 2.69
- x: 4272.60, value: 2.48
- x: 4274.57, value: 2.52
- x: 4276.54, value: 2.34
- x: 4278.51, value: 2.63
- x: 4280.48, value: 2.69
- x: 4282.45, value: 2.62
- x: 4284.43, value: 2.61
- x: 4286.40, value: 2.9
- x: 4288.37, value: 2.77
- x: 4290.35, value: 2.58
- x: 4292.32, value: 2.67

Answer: 0.07 mag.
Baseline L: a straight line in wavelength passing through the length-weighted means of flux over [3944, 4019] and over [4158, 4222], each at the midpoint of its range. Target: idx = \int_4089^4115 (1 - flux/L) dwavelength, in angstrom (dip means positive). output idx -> -2.1 angstrom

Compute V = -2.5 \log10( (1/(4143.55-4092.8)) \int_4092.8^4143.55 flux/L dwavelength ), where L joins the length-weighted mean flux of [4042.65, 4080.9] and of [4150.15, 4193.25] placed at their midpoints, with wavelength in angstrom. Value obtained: -0.03 mag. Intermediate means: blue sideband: 2.84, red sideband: 2.53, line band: 2.76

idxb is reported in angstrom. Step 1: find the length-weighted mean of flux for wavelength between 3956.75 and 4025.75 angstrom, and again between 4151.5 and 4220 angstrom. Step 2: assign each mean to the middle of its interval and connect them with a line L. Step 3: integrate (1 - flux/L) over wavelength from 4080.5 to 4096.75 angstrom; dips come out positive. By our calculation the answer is -1.5 angstrom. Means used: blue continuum 2.88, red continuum 2.52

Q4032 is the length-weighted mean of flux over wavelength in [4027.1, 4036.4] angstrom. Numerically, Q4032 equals 2.78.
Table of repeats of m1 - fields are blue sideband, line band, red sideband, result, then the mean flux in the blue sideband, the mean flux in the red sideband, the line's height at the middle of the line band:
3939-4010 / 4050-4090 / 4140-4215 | -0.061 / 2.89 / 2.52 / 2.72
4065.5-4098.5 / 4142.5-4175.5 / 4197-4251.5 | 0.053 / 2.88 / 2.54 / 2.7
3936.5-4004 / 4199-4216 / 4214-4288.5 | 0.072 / 2.89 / 2.59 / 2.63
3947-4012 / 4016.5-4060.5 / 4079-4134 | 0.030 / 2.9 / 2.85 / 2.88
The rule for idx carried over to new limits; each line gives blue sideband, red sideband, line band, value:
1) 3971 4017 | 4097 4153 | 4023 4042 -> 0.5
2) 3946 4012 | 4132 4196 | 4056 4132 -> -4.4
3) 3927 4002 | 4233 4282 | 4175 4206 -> 1.9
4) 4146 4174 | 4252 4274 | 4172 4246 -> 1.8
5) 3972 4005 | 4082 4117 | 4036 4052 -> 0.4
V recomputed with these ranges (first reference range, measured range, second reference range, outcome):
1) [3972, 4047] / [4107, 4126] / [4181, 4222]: -0.061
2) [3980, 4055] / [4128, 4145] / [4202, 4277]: 0.028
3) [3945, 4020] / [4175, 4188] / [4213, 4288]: 0.077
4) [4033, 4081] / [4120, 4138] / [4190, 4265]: 0.011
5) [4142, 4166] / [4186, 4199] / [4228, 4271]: 0.030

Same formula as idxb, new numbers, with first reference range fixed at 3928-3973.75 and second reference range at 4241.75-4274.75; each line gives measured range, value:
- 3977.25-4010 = 1.0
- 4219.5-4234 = 0.9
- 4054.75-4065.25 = -0.1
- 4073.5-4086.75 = -0.2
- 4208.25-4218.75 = 0.5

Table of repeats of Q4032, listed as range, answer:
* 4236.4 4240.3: 2.53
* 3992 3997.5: 2.8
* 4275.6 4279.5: 2.49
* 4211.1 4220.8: 2.53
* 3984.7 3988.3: 2.82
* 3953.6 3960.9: 2.94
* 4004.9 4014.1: 2.92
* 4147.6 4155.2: 2.59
